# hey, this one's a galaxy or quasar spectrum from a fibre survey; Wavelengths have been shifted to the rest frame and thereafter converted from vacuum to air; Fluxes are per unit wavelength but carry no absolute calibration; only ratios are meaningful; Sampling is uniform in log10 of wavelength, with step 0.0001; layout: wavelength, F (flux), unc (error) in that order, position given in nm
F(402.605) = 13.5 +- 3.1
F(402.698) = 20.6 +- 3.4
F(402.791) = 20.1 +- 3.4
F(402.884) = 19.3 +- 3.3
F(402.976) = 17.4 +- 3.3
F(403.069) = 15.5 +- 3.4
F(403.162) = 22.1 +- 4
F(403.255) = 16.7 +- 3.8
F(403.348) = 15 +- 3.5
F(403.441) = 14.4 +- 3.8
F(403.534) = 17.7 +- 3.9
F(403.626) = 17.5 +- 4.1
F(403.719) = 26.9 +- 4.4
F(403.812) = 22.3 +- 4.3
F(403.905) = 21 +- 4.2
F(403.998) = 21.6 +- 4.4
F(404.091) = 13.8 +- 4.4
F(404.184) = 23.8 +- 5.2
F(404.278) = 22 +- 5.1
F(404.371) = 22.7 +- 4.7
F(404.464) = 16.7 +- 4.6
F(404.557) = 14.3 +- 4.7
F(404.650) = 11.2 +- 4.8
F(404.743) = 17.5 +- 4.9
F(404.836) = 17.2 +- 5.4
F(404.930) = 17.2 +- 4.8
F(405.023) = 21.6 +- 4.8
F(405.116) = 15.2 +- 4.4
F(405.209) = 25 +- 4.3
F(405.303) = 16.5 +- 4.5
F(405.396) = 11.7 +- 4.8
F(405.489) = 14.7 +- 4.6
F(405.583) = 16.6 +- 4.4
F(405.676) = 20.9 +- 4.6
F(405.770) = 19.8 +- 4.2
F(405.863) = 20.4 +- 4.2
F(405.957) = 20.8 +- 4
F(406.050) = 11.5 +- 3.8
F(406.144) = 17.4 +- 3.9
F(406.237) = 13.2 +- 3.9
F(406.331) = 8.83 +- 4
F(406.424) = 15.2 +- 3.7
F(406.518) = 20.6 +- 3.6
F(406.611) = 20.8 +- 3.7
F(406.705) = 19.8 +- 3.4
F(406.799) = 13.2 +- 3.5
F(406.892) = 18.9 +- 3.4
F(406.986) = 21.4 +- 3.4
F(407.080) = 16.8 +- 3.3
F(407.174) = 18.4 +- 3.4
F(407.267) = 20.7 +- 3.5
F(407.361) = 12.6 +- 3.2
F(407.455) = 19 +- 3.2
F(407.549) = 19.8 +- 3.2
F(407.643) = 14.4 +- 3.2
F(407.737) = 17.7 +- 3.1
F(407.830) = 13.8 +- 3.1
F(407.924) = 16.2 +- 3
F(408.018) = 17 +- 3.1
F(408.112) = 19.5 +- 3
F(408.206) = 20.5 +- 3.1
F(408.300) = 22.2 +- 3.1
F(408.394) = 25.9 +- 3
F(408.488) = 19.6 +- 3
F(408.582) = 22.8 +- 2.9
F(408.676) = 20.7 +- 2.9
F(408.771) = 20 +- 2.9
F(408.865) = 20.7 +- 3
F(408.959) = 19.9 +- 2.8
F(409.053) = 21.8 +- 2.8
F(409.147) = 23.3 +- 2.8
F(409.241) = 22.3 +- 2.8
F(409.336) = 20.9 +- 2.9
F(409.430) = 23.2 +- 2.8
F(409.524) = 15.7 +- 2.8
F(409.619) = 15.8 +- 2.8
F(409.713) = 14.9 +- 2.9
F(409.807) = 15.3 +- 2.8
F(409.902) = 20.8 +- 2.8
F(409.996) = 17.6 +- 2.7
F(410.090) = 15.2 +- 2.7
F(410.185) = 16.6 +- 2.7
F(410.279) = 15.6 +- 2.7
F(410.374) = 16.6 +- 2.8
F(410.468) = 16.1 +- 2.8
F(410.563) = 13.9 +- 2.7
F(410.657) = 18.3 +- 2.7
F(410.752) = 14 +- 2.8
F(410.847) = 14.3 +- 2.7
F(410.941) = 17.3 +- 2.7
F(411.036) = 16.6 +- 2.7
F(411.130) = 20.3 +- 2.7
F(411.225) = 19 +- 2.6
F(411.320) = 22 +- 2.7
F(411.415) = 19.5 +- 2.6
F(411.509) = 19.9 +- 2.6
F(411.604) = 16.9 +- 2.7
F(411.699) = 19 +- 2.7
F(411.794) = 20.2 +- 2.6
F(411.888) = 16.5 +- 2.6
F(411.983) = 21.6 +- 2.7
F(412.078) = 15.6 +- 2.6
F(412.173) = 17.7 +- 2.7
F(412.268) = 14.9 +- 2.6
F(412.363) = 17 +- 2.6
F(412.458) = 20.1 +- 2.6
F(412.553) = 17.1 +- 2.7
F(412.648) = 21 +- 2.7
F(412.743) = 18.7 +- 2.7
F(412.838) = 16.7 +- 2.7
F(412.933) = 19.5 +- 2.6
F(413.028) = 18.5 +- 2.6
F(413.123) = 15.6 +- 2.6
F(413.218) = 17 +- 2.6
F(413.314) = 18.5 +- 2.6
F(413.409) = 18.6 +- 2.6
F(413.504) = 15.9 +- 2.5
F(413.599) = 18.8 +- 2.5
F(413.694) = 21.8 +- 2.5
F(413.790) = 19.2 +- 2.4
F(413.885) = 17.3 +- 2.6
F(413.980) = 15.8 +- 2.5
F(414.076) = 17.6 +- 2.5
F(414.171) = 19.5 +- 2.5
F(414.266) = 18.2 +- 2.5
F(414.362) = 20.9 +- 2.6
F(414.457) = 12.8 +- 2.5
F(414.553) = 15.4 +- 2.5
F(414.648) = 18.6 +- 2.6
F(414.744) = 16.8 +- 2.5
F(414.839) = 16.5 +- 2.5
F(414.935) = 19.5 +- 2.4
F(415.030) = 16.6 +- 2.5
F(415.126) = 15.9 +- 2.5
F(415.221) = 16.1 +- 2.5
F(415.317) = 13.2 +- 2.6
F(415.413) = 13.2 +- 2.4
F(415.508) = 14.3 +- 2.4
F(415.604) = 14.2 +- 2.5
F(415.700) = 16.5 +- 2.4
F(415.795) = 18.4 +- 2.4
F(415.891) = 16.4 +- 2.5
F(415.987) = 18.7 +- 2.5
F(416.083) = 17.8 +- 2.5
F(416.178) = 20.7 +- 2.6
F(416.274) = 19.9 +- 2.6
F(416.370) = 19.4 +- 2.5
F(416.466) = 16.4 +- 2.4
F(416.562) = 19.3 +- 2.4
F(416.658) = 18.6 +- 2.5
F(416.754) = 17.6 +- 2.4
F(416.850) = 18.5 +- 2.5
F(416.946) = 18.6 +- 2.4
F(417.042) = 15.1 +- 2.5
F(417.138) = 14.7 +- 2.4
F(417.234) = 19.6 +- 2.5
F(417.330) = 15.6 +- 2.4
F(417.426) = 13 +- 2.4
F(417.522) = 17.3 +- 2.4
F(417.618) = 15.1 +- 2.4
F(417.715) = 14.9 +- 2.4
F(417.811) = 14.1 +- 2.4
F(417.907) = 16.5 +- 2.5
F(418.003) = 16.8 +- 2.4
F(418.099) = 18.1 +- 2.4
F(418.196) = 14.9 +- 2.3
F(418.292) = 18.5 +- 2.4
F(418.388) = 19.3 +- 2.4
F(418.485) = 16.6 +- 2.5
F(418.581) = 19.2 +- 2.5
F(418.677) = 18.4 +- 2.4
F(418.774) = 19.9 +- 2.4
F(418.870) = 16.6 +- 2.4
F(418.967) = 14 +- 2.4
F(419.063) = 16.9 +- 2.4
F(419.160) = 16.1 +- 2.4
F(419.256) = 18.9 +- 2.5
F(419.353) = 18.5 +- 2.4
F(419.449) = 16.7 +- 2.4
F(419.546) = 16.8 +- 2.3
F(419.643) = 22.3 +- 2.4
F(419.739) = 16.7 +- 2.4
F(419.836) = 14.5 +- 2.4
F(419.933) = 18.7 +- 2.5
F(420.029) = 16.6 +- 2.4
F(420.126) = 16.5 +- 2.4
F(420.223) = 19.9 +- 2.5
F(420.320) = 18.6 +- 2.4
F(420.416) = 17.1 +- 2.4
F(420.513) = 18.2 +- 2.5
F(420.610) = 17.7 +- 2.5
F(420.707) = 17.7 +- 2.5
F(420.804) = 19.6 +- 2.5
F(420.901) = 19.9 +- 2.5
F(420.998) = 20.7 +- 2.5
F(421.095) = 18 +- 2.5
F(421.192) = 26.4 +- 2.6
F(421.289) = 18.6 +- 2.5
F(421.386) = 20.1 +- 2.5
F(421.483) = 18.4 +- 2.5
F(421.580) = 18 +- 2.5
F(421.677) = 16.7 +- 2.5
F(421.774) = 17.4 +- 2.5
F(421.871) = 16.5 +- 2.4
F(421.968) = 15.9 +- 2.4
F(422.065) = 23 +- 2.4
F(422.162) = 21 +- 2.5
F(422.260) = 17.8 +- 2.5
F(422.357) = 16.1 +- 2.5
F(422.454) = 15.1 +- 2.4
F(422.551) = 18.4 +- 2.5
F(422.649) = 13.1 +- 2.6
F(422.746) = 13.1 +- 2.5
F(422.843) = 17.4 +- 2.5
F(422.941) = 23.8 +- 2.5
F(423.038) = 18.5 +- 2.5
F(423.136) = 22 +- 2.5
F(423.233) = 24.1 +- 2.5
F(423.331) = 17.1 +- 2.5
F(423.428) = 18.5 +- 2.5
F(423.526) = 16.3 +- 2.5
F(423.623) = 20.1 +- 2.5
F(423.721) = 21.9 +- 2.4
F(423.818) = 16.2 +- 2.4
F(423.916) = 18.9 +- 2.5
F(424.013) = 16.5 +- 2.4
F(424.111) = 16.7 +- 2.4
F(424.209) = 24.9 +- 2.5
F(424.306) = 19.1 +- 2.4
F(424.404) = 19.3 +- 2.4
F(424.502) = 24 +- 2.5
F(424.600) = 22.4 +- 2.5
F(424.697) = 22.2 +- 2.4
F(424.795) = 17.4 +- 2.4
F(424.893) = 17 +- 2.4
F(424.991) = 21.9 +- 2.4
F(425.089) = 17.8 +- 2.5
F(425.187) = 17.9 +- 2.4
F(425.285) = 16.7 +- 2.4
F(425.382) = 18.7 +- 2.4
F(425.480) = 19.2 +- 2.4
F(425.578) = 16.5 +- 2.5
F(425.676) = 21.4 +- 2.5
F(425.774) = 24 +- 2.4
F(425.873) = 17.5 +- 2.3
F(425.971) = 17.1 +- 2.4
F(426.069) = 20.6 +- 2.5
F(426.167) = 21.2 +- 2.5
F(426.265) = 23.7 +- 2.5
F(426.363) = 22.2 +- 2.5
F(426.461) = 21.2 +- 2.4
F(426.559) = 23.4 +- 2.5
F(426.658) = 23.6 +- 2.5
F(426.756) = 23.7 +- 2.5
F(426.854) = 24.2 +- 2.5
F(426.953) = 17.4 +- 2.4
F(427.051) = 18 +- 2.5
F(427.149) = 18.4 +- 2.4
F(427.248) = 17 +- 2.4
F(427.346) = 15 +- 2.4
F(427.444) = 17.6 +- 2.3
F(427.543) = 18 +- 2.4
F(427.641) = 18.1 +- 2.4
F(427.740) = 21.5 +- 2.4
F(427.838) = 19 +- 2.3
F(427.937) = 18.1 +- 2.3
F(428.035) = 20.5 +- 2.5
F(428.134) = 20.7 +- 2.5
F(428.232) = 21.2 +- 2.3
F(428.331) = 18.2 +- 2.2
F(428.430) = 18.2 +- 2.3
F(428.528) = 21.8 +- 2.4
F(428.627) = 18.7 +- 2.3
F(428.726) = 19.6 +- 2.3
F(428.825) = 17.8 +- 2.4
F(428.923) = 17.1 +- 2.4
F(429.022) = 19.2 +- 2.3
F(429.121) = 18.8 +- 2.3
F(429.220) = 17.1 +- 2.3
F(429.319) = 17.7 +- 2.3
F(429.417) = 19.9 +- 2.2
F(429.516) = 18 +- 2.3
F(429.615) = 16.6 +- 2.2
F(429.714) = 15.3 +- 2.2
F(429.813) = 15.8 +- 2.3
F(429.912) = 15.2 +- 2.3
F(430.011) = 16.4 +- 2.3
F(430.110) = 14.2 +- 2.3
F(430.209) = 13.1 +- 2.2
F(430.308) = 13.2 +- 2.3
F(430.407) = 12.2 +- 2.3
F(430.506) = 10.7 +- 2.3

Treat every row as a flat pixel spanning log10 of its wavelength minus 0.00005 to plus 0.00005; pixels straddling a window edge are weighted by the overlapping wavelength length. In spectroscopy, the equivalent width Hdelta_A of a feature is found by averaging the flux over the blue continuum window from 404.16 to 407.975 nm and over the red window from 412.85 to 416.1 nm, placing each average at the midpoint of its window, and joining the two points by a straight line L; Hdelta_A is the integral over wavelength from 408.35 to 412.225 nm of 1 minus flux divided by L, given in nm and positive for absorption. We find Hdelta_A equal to -0.30 nm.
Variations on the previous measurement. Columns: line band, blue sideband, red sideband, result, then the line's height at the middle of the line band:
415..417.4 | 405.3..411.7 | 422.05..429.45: 0.21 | 18.6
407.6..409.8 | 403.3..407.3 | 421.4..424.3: -0.17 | 18.1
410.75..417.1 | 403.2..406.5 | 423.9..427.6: 0.32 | 18.6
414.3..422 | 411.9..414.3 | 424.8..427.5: 0.52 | 18.7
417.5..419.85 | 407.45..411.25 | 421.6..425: 0.19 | 18.7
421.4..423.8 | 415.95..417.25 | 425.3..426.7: 0.17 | 19.7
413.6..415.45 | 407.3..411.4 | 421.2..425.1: 0.14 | 18.6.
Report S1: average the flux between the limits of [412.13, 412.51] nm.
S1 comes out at 17.4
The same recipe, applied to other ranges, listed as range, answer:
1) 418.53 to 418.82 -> 19.1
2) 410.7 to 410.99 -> 15.2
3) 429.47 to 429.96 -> 16.2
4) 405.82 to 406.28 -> 16.7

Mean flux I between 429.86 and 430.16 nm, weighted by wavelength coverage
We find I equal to 15.3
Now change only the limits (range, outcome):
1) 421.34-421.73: 18.3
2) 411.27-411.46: 20.7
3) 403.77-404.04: 21.6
